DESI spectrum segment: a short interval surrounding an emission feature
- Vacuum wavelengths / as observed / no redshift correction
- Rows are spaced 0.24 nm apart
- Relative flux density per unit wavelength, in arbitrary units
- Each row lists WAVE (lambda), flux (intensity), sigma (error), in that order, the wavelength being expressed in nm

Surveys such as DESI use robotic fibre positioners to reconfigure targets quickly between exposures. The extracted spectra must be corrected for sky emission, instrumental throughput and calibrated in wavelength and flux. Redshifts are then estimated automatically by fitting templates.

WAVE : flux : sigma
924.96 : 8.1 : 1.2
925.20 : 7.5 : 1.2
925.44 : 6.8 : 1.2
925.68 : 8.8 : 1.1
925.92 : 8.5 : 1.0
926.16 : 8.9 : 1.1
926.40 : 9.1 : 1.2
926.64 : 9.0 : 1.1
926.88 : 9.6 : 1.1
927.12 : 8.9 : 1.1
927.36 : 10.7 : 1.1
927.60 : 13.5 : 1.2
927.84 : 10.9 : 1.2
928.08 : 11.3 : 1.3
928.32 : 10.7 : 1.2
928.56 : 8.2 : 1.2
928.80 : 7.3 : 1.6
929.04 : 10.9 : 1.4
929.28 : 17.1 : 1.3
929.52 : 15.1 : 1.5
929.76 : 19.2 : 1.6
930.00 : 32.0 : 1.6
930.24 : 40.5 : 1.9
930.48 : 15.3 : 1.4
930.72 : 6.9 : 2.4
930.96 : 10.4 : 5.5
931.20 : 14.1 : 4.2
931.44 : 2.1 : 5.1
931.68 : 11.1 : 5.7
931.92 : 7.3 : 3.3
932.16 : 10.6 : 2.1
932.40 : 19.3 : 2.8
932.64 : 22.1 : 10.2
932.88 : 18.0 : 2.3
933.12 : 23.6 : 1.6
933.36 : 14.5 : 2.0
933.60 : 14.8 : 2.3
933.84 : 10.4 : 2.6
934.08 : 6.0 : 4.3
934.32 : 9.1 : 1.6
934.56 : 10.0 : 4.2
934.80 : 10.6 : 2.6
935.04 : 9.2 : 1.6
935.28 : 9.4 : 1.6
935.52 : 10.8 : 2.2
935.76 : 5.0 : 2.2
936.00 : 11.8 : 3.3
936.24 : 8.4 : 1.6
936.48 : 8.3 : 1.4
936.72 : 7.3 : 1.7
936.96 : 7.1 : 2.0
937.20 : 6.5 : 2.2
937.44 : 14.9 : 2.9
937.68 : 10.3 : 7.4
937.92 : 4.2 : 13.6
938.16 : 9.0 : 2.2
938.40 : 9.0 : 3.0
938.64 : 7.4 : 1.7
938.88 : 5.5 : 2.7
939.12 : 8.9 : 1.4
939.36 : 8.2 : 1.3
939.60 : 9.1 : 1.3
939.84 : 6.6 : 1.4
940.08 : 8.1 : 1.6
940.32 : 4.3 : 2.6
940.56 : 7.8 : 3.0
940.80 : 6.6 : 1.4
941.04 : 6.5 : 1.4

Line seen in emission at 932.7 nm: [N II]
